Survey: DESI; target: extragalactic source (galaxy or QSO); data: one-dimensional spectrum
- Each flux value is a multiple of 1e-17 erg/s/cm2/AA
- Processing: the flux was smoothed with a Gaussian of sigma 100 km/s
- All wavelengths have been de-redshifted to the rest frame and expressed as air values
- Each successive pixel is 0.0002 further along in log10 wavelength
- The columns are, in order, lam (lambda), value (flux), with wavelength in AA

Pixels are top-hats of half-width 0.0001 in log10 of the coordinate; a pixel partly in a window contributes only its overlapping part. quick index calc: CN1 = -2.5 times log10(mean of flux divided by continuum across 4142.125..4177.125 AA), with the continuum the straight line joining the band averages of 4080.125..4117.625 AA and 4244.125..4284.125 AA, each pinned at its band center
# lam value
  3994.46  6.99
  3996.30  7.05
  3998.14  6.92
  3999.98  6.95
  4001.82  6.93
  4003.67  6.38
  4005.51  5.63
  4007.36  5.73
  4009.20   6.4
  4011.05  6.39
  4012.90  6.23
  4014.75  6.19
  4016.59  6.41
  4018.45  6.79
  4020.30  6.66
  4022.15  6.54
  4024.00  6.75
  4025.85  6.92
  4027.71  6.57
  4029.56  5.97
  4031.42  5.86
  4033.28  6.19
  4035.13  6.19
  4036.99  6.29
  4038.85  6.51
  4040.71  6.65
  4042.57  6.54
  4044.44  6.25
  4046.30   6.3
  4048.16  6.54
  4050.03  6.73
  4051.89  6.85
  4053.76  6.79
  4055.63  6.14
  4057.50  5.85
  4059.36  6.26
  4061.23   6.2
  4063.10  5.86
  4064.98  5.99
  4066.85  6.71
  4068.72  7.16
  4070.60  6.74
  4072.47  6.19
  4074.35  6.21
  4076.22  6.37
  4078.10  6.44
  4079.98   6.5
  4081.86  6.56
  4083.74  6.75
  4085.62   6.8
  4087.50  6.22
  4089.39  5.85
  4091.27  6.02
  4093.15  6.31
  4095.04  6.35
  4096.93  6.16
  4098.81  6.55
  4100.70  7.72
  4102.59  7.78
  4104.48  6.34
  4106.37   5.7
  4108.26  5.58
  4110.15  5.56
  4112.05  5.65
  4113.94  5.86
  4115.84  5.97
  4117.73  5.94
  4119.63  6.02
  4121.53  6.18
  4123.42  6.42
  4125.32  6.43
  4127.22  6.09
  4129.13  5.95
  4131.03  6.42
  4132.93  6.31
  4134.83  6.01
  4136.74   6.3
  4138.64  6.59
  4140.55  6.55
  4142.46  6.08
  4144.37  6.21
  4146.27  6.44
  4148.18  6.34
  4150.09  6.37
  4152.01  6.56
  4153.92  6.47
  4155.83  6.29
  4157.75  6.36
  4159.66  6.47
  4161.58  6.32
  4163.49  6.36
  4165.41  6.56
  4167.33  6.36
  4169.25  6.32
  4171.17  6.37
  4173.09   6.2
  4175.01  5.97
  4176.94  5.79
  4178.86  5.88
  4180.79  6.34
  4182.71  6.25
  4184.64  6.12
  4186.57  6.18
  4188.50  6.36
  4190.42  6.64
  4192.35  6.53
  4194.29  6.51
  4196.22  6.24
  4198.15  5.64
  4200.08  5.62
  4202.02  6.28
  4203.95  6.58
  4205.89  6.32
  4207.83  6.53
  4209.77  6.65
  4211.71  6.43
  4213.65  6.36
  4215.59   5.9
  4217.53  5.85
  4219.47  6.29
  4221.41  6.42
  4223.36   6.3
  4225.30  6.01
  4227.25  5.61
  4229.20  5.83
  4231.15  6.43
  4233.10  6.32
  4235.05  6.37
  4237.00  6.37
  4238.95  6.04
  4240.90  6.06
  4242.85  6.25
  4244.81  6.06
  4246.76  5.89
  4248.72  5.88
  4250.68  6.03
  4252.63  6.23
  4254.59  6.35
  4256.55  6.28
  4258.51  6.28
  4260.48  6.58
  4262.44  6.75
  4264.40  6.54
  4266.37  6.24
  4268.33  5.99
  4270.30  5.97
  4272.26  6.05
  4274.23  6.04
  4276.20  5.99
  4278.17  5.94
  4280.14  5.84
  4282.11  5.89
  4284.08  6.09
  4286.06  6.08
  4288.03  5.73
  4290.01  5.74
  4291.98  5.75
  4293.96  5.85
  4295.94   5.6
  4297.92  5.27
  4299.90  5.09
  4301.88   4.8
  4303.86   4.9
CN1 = -0.014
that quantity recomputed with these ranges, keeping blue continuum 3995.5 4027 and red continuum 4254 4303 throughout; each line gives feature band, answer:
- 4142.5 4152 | -0.02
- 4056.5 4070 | 0.02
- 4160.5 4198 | -0.02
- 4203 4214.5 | -0.07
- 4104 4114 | 0.10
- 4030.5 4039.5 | 0.05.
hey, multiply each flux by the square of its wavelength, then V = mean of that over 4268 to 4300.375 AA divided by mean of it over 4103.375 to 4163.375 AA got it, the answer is 1.01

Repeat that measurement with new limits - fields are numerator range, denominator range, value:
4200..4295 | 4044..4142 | 1.05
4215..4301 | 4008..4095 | 1.04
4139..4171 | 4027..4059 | 1.06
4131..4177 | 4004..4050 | 1.06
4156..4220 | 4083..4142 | 1.04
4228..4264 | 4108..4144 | 1.08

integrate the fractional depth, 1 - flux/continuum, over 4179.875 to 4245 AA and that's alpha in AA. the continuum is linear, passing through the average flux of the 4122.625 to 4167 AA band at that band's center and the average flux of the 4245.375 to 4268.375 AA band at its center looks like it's 0.7 AA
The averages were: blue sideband 6.34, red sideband 6.26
